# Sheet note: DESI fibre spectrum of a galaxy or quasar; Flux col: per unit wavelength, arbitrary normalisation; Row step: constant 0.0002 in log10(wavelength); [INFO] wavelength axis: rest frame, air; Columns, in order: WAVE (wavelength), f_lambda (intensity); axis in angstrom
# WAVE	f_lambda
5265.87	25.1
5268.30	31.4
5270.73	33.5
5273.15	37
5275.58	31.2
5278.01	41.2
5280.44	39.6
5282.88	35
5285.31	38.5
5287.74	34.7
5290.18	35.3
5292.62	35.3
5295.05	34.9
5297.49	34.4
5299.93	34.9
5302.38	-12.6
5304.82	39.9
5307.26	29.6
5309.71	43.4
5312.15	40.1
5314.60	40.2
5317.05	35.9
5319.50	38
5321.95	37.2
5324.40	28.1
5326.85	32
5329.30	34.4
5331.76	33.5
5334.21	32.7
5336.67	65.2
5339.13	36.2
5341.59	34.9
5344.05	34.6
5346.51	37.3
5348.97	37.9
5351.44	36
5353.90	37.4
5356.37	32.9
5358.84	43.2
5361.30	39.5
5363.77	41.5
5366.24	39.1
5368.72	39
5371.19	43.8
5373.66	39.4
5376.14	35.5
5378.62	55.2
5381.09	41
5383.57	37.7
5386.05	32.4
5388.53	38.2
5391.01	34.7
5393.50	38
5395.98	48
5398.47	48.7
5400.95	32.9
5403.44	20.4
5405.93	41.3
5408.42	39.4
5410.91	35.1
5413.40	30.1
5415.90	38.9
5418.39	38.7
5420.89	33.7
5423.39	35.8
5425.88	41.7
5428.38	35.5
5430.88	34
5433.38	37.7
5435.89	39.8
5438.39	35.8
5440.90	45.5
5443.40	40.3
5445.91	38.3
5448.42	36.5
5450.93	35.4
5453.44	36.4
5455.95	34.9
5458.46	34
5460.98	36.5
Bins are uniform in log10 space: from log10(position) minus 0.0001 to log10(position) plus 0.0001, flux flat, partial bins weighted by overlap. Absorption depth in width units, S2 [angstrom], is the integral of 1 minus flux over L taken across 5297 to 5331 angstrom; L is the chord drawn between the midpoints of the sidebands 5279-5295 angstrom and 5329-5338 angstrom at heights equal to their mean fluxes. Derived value 6.21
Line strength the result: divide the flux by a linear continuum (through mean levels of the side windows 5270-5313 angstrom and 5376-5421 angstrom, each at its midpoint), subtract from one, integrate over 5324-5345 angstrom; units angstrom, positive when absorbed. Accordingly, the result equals -1.1 angstrom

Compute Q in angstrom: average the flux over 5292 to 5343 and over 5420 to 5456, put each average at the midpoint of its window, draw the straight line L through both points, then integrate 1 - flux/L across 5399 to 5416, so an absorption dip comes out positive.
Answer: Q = 1.2 angstrom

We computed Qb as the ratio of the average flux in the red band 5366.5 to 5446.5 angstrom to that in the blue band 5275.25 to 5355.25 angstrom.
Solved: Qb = 1.08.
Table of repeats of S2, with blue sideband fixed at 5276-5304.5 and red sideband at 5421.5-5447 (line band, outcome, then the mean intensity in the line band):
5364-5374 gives -1.4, 40.5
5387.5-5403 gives -1.0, 39.1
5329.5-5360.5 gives -3.5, 38.4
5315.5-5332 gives -0.4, 34.3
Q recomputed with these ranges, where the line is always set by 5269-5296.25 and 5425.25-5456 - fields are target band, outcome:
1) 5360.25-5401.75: -3.6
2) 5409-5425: 0.8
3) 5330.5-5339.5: -1.4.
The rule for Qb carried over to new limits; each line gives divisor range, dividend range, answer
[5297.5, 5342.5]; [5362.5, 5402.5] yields 1.16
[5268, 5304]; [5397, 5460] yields 1.14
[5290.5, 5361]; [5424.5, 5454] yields 1.08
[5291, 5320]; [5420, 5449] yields 1.16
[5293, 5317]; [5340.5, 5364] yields 1.17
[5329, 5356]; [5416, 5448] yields 1.00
